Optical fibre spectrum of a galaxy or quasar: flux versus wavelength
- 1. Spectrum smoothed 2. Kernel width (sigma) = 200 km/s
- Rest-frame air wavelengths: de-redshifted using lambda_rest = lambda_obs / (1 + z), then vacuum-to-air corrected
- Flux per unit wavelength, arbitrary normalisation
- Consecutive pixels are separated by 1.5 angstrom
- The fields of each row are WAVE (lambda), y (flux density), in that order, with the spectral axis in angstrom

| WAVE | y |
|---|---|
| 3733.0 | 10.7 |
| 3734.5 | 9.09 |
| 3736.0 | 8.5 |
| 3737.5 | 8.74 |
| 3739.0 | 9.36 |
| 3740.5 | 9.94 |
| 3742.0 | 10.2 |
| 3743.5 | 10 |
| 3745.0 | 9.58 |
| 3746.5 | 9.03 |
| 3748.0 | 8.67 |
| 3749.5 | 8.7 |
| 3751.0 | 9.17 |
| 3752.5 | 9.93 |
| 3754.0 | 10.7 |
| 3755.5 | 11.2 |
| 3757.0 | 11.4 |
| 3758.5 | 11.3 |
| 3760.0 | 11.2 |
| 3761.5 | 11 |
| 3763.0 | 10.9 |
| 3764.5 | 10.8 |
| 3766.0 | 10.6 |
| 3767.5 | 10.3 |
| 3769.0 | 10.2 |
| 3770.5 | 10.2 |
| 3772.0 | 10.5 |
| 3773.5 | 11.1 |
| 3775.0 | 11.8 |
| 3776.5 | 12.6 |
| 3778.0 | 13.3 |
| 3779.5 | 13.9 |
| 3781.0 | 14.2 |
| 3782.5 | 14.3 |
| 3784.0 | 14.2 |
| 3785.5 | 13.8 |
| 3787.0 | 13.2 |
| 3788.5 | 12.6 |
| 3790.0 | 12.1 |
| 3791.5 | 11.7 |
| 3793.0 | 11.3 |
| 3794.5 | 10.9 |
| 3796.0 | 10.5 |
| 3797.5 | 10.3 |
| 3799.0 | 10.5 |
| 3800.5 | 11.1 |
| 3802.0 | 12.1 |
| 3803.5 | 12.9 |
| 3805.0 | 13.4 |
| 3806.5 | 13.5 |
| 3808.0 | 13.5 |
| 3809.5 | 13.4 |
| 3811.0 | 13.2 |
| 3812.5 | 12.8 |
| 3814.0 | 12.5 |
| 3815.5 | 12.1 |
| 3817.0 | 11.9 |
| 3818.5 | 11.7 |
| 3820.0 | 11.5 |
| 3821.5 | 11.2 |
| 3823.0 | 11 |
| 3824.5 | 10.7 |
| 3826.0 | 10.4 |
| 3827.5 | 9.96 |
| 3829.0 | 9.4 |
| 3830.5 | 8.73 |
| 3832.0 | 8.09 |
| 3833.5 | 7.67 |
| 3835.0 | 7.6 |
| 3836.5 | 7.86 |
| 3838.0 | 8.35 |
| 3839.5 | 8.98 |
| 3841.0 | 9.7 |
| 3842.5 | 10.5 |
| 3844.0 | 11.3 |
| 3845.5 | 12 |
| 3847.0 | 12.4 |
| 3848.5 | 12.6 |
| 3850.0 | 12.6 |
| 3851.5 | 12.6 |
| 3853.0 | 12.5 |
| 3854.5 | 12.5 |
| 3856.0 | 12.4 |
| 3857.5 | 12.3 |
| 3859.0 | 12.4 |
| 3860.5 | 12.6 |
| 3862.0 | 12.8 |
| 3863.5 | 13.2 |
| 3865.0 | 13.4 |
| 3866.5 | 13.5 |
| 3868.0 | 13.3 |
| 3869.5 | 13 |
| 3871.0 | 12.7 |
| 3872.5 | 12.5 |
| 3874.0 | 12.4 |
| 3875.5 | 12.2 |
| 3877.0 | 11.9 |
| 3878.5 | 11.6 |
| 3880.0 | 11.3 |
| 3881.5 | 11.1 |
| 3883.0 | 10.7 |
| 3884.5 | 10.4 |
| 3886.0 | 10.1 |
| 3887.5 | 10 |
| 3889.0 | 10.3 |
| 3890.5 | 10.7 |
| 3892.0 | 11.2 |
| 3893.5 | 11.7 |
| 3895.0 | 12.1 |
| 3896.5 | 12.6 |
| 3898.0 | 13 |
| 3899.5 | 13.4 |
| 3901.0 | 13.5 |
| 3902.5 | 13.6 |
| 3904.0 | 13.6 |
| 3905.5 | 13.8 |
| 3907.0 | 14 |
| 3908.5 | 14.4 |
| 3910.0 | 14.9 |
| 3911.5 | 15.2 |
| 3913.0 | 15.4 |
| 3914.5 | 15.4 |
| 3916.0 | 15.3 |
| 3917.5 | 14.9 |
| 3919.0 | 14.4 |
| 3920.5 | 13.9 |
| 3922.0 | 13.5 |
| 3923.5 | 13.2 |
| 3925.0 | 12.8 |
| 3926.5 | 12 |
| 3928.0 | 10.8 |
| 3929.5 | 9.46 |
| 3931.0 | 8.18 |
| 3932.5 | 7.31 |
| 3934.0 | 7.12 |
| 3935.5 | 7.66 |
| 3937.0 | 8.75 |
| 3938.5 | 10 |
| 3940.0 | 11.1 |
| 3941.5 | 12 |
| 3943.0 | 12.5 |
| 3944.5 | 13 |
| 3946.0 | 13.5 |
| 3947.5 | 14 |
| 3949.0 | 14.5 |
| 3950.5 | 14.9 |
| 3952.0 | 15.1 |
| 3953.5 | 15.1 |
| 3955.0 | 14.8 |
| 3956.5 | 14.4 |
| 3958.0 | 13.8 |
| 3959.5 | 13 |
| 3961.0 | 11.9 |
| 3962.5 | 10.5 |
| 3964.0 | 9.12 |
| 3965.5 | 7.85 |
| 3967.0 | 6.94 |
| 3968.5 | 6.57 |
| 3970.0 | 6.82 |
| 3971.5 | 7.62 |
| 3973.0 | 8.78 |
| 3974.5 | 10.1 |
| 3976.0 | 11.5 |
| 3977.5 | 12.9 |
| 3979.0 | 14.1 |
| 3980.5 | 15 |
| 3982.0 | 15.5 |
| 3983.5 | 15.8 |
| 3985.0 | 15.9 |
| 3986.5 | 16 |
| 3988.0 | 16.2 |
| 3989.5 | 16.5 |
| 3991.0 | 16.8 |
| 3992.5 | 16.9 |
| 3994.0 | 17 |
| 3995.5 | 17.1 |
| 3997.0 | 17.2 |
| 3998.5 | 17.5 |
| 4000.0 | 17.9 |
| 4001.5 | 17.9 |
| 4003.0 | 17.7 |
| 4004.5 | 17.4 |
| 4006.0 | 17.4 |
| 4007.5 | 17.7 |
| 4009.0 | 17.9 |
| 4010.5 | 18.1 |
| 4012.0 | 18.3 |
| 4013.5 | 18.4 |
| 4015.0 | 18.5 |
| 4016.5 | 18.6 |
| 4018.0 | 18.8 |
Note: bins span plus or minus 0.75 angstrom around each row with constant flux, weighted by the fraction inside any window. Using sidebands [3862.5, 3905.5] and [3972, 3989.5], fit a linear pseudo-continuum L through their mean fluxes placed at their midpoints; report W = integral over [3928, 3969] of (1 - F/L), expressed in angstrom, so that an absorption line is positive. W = 6.3 angstrom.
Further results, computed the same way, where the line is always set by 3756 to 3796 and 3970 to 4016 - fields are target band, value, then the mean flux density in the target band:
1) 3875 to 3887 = 2.3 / 11.1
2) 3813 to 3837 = 4.8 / 10.2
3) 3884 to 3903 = 3.0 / 11.7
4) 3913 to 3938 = 4.9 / 11.6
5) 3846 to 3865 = 1.0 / 12.6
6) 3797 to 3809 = 0.1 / 12.2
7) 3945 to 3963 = 1.4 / 13.8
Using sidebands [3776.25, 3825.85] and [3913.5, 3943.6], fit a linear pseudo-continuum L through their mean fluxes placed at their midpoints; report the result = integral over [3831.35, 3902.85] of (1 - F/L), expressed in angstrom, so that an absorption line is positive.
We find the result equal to 2.1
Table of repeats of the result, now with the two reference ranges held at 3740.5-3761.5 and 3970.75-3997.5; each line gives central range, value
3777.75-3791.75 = -3.46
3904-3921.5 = -1.99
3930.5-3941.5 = 3.85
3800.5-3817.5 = -2.41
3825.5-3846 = 4.24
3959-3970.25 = 3.98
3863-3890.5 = 1.38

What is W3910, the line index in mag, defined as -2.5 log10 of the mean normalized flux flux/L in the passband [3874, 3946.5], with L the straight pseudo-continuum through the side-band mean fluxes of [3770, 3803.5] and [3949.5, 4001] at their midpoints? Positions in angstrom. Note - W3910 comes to 0.08 mag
